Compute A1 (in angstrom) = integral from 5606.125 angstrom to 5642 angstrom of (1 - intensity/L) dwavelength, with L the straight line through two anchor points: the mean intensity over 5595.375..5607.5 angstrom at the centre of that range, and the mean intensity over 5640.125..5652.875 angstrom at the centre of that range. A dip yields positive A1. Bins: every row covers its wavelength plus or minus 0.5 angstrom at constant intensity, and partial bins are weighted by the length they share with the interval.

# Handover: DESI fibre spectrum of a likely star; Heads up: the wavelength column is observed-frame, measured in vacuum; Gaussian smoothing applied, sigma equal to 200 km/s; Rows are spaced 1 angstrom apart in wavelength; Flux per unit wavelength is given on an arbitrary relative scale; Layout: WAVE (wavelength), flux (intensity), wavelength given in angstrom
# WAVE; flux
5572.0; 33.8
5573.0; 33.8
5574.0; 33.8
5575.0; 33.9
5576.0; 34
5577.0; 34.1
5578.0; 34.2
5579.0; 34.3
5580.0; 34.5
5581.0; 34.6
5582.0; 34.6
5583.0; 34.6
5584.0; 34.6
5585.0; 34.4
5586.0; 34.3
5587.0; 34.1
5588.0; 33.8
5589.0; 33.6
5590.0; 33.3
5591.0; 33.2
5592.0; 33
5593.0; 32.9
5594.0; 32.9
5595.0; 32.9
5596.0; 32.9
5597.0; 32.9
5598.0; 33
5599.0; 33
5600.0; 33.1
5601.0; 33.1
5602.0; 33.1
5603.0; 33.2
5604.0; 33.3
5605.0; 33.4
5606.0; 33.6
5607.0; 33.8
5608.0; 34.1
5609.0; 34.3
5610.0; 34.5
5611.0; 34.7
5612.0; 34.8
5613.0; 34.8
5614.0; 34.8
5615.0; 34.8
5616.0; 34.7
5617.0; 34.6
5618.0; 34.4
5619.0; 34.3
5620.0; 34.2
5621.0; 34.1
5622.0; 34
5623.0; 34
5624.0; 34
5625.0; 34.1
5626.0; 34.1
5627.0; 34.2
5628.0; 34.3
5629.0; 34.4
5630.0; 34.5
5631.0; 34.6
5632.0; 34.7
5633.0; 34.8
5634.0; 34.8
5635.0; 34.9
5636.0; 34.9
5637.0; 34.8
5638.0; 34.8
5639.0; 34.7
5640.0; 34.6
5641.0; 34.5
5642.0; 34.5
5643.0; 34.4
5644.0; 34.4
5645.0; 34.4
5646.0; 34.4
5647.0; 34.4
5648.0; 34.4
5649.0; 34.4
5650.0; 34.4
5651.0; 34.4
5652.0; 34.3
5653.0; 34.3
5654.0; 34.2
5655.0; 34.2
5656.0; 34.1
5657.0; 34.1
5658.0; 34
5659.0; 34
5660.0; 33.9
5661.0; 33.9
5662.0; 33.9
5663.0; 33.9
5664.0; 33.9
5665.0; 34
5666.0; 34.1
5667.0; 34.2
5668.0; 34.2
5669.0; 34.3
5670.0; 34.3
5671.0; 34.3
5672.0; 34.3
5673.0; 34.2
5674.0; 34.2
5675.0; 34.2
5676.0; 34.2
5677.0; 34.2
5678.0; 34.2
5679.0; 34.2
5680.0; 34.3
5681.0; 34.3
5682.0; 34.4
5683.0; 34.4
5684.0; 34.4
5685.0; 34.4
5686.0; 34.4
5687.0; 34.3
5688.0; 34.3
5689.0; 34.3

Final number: -0.7 angstrom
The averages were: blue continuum 33.2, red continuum 34.4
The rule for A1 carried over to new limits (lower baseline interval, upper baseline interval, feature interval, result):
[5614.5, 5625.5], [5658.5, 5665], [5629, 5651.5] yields -0.3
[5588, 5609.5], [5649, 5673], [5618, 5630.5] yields -0.2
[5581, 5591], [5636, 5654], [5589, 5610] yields 0.6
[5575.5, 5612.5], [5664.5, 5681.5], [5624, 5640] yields -0.3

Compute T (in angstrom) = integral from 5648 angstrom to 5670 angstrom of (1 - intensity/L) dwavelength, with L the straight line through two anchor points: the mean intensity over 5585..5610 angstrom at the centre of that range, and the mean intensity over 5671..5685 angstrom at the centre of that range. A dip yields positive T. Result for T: 0.0 angstrom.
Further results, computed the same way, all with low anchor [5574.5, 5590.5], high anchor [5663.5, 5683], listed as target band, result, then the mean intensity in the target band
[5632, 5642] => -0.2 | 34.7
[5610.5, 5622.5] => -0.1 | 34.5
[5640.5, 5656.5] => -0.1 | 34.4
